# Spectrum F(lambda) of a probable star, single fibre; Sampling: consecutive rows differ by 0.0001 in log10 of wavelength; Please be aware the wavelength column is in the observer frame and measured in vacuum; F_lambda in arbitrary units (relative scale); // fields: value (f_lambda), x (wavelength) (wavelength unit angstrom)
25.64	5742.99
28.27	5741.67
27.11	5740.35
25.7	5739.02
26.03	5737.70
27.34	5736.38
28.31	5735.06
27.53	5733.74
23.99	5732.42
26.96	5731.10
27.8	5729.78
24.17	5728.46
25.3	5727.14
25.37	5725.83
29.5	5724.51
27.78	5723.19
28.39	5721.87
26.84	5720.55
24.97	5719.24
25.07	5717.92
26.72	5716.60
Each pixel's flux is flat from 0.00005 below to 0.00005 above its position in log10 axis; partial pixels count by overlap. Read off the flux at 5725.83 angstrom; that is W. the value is 25.37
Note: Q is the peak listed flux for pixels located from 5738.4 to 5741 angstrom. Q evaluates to 27.11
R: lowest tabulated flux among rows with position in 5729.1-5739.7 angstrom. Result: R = 23.99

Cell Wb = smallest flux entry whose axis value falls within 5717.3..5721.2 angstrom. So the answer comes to 24.97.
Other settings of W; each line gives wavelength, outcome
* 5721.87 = 28.39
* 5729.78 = 27.8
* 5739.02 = 25.7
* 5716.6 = 26.72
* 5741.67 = 28.27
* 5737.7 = 26.03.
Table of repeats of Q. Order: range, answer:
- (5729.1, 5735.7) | 28.31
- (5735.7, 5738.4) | 27.34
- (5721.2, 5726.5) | 29.5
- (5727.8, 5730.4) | 27.8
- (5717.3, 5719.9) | 25.07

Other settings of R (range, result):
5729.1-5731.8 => 26.96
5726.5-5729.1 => 24.17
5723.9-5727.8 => 25.3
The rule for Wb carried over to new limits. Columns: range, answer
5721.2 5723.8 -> 27.78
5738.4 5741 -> 25.7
